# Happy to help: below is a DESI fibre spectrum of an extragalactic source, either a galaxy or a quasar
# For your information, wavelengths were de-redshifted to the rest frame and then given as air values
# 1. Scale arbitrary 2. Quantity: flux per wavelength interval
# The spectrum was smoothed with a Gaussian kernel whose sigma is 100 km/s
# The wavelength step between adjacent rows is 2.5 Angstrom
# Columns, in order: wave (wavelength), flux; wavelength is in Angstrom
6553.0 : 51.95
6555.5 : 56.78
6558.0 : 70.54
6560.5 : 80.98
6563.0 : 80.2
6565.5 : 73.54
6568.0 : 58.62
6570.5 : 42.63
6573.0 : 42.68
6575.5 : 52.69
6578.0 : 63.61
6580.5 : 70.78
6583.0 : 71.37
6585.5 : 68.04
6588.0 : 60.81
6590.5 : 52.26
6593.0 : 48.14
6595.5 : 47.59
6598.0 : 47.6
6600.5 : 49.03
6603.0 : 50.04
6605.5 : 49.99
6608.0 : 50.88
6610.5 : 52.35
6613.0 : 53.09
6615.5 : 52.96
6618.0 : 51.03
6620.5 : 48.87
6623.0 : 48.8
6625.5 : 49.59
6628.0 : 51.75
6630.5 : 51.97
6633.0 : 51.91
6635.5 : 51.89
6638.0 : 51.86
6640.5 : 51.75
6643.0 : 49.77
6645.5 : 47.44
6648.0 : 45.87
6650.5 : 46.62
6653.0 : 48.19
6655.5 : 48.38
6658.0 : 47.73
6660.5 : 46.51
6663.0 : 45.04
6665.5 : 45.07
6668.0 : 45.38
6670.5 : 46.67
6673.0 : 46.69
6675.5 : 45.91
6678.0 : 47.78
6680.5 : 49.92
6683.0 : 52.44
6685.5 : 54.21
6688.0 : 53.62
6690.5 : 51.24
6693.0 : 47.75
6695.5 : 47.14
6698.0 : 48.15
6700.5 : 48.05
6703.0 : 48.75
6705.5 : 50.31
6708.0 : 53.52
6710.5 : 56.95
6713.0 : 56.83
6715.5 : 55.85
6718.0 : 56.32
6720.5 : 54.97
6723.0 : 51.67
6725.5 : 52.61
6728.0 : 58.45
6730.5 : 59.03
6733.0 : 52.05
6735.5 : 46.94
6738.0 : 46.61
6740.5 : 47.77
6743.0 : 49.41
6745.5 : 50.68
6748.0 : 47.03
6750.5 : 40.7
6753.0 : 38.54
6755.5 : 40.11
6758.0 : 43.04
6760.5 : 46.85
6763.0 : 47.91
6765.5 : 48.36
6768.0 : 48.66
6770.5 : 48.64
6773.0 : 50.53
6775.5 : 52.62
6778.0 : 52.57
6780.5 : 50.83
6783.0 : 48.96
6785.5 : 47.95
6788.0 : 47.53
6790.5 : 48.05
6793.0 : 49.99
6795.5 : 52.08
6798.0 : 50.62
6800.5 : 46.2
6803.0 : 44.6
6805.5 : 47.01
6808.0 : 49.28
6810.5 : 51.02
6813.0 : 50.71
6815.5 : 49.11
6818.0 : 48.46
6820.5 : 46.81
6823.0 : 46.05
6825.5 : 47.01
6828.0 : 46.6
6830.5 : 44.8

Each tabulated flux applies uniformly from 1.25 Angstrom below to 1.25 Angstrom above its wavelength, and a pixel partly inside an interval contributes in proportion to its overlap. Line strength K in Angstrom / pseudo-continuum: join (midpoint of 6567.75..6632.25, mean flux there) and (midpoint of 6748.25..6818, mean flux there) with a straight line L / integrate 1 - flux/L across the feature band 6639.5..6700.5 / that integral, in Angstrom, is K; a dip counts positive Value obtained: 3.5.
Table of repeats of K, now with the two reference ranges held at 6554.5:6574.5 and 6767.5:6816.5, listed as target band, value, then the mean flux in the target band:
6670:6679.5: 1.6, 46.9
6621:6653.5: 5.0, 49.8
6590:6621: 5.3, 50.3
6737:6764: 3.4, 45.3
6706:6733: -0.8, 55.3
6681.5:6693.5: 0.8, 52.1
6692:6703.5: 1.5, 47.9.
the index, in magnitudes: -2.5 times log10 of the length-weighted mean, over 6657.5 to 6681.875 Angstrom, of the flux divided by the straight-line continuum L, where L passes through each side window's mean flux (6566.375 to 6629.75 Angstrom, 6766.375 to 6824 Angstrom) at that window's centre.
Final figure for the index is 0.12 mag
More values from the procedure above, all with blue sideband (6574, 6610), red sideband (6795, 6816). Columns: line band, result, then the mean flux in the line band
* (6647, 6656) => 0.14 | 47.2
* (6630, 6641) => 0.05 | 51.9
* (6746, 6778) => 0.09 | 46.4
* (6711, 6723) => -0.08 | 55.6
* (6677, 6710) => 0.04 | 50.4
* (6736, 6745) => 0.06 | 48.1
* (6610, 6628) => 0.08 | 51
